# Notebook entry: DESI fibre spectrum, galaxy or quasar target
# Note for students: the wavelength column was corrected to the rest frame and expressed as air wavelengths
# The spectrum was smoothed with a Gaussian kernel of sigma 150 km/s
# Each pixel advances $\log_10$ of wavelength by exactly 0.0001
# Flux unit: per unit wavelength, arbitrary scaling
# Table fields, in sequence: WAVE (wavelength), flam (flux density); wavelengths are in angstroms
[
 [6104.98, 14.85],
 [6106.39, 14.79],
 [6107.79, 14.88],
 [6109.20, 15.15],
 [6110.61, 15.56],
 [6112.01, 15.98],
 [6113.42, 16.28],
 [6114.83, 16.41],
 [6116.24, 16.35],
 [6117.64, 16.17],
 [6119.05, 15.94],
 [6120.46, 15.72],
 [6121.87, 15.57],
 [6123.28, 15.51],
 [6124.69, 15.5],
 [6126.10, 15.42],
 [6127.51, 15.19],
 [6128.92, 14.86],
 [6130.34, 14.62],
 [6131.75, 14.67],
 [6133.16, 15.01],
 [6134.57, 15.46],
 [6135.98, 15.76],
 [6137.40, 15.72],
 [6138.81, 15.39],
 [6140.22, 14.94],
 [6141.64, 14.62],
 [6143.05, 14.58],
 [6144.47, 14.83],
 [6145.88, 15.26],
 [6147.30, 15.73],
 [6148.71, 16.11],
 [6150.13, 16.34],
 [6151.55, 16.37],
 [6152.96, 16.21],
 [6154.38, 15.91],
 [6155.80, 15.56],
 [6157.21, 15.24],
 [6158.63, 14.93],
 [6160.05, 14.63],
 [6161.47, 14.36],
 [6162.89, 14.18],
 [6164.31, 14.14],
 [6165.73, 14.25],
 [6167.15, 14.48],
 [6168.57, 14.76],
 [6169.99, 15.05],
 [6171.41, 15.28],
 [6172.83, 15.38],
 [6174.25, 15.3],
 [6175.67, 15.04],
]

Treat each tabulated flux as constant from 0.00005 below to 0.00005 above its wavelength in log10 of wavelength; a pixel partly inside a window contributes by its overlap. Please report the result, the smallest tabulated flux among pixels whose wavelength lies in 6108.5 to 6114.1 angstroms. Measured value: 15.15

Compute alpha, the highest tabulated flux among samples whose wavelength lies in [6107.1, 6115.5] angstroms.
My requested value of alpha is 16.41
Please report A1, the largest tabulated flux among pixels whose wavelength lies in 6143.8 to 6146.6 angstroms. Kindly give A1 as 15.26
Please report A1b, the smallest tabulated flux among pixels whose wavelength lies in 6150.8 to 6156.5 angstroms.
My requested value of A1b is 15.56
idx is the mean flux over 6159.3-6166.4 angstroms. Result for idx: 14.3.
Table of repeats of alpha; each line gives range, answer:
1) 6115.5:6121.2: 16.35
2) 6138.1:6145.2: 15.39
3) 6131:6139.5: 15.76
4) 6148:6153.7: 16.37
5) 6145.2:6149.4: 16.11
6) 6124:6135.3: 15.5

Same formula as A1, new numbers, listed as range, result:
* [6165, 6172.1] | 15.28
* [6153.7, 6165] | 15.91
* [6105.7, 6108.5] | 14.88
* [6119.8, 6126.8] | 15.72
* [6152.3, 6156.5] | 16.21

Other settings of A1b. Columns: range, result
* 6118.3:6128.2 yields 15.19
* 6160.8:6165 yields 14.14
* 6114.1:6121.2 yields 15.72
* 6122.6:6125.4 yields 15.5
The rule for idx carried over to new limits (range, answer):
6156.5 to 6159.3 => 15.1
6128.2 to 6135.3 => 14.9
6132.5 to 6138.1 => 15.5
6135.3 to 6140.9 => 15.5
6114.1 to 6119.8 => 16.2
